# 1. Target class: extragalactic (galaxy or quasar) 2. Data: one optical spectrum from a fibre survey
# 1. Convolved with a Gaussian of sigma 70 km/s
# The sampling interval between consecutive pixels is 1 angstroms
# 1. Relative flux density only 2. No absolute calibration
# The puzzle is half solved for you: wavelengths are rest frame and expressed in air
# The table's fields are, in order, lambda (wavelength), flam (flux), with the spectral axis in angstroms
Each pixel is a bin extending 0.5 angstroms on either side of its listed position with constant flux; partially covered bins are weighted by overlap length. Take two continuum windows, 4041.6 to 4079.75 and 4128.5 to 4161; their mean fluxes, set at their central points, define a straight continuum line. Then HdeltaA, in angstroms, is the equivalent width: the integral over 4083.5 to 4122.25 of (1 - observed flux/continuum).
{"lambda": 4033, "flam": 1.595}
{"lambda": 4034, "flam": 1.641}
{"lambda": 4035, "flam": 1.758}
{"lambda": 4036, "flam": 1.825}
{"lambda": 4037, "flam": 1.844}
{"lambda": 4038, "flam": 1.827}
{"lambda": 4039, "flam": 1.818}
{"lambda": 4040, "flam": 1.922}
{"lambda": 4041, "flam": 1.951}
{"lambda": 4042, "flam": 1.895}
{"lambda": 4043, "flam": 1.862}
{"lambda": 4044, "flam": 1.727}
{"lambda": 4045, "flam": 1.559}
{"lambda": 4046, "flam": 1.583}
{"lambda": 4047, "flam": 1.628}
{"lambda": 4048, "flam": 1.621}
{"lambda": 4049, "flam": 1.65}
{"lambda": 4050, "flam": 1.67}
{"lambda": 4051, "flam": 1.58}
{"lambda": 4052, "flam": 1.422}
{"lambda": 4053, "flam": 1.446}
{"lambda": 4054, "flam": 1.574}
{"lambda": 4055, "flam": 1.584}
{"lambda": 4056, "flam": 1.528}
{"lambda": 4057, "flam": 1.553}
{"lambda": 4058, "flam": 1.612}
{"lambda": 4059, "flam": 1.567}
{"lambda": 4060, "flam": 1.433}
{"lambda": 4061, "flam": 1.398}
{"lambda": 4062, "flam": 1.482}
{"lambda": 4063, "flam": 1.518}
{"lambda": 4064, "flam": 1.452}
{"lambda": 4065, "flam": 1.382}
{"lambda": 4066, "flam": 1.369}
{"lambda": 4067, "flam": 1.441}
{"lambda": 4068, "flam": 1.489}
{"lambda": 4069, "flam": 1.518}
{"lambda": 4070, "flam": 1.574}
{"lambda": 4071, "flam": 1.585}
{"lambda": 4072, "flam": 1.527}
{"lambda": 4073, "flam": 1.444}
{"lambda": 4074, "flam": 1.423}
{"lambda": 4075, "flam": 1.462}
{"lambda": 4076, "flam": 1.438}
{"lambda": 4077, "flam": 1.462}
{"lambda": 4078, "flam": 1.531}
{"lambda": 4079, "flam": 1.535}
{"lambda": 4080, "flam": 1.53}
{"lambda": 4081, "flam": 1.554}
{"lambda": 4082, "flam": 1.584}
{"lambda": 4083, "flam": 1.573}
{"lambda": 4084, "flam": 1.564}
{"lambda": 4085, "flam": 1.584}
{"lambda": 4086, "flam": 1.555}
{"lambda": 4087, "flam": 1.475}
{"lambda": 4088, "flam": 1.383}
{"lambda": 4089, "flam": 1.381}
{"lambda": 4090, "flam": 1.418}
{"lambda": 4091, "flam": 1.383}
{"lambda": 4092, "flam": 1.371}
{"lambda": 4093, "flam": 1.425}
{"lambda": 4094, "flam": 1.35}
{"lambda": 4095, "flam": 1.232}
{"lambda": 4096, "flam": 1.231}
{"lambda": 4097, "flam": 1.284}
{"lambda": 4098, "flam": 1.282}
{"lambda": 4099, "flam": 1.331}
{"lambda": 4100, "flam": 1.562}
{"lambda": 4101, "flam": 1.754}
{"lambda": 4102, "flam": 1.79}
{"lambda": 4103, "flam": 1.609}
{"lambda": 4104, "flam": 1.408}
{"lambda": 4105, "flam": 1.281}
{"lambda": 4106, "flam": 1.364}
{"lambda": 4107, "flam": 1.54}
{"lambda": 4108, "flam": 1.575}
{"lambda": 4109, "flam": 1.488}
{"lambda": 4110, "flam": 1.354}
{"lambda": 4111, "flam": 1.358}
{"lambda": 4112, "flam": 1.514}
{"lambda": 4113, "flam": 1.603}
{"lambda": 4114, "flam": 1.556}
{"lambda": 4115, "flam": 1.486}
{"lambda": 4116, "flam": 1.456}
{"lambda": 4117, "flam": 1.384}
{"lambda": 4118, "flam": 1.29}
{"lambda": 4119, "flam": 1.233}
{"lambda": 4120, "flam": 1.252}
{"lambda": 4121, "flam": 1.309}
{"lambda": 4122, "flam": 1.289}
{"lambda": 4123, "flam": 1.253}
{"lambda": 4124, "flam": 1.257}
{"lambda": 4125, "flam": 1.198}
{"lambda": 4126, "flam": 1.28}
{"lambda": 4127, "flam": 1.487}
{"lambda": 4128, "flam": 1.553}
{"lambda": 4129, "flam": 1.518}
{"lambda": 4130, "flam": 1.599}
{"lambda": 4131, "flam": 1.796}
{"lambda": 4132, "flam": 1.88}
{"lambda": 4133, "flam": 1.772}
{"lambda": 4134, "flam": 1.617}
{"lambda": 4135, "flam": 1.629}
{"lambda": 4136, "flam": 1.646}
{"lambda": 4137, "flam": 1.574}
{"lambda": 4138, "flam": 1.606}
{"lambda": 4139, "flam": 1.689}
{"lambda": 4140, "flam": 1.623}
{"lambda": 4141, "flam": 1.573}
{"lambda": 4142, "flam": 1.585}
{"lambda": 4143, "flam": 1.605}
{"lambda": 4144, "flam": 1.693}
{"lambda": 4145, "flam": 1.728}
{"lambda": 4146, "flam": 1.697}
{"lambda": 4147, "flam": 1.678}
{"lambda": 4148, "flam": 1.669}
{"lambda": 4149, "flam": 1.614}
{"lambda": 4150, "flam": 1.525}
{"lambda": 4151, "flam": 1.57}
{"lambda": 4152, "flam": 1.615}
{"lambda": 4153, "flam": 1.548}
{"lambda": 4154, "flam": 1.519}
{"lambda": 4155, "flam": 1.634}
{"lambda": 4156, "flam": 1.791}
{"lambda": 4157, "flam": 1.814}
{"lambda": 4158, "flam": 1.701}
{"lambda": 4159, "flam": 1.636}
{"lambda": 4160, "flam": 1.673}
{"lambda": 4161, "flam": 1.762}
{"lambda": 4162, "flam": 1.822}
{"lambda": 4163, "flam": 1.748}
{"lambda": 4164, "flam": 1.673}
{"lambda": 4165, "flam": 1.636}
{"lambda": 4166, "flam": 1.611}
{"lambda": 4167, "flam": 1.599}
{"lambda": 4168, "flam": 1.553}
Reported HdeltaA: 4.0 angstroms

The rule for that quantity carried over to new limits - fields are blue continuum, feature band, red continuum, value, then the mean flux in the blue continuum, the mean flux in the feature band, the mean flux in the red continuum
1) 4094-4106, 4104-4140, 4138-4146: 1.48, 1.43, 1.48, 1.64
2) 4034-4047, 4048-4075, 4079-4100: 2.03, 1.79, 1.51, 1.43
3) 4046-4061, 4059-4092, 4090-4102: -0.16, 1.56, 1.48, 1.4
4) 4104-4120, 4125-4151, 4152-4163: -0.66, 1.43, 1.62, 1.69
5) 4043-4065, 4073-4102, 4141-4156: 2.23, 1.55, 1.46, 1.62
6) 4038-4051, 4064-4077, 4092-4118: 1.14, 1.74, 1.47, 1.44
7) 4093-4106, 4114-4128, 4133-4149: 1.82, 1.42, 1.34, 1.64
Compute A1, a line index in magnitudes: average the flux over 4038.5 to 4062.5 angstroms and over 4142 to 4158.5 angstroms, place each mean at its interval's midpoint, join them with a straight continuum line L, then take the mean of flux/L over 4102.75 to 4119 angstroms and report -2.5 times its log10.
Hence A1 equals 0.14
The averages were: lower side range 1.63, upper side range 1.65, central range 1.44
